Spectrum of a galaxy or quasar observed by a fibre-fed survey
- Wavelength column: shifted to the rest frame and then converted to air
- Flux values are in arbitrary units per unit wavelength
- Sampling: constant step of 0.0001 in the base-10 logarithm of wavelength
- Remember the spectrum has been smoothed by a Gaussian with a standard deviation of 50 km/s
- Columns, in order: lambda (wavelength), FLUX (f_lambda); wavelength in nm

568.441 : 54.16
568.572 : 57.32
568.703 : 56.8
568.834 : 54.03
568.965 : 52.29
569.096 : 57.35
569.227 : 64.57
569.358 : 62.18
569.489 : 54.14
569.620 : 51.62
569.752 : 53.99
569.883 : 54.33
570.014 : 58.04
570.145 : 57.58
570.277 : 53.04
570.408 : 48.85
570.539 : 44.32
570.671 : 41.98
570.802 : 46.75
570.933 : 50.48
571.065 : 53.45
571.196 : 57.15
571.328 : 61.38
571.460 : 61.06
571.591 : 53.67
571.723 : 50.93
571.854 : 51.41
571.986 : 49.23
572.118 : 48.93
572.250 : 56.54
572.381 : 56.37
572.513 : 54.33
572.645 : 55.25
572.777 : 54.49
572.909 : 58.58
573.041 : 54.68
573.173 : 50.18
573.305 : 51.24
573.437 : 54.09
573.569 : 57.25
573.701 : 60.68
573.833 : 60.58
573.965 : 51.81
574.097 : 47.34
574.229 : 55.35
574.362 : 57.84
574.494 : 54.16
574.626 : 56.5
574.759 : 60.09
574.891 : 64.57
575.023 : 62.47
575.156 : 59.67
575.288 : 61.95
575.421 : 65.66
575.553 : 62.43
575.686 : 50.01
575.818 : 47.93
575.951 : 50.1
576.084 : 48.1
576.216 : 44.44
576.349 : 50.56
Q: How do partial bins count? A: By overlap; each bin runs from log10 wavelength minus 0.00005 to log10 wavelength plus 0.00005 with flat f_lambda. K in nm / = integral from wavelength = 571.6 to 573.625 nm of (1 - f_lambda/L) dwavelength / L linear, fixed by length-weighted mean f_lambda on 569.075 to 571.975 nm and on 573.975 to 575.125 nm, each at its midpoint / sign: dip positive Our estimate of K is 0.07 nm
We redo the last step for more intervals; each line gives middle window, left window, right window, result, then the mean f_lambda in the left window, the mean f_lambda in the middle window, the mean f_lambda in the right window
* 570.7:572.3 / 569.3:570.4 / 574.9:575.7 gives 0.11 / 55.2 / 53.1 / 61.3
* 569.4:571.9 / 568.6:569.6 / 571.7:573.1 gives 0.12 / 57.1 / 53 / 53.8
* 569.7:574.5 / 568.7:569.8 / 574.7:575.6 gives 0.45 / 56.3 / 53.7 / 62.5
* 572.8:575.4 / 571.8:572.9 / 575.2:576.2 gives -0.13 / 53.6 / 56.9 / 54.8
